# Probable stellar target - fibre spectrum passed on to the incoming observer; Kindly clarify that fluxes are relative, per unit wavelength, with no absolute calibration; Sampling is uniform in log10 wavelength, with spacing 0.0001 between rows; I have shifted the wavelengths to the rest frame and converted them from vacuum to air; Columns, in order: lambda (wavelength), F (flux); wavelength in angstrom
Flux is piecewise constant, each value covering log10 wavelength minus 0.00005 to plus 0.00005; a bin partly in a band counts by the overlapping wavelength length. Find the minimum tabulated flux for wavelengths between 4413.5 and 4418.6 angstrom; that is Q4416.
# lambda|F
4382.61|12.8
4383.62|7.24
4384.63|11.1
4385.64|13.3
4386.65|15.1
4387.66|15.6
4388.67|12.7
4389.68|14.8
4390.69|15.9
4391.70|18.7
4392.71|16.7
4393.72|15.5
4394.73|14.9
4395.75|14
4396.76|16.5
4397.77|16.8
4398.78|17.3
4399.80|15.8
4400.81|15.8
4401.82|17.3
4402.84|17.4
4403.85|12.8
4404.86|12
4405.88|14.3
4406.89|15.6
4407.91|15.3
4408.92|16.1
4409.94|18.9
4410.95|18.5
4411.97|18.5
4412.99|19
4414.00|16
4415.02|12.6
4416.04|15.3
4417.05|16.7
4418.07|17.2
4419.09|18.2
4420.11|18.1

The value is 12.6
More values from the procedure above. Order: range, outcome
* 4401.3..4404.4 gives 12.8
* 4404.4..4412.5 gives 12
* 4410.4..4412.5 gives 18.5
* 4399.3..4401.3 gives 15.8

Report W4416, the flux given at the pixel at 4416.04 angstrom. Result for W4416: 15.3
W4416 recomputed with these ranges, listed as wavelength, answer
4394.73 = 14.9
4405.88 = 14.3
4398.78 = 17.3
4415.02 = 12.6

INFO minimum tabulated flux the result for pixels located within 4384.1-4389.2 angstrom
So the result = 11.1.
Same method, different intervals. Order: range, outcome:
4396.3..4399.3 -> 16.5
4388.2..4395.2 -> 12.7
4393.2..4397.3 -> 14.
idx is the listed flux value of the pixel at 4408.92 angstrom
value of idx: 16.1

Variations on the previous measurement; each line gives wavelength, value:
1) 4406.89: 15.6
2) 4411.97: 18.5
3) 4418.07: 17.2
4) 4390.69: 15.9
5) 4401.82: 17.3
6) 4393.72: 15.5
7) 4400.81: 15.8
